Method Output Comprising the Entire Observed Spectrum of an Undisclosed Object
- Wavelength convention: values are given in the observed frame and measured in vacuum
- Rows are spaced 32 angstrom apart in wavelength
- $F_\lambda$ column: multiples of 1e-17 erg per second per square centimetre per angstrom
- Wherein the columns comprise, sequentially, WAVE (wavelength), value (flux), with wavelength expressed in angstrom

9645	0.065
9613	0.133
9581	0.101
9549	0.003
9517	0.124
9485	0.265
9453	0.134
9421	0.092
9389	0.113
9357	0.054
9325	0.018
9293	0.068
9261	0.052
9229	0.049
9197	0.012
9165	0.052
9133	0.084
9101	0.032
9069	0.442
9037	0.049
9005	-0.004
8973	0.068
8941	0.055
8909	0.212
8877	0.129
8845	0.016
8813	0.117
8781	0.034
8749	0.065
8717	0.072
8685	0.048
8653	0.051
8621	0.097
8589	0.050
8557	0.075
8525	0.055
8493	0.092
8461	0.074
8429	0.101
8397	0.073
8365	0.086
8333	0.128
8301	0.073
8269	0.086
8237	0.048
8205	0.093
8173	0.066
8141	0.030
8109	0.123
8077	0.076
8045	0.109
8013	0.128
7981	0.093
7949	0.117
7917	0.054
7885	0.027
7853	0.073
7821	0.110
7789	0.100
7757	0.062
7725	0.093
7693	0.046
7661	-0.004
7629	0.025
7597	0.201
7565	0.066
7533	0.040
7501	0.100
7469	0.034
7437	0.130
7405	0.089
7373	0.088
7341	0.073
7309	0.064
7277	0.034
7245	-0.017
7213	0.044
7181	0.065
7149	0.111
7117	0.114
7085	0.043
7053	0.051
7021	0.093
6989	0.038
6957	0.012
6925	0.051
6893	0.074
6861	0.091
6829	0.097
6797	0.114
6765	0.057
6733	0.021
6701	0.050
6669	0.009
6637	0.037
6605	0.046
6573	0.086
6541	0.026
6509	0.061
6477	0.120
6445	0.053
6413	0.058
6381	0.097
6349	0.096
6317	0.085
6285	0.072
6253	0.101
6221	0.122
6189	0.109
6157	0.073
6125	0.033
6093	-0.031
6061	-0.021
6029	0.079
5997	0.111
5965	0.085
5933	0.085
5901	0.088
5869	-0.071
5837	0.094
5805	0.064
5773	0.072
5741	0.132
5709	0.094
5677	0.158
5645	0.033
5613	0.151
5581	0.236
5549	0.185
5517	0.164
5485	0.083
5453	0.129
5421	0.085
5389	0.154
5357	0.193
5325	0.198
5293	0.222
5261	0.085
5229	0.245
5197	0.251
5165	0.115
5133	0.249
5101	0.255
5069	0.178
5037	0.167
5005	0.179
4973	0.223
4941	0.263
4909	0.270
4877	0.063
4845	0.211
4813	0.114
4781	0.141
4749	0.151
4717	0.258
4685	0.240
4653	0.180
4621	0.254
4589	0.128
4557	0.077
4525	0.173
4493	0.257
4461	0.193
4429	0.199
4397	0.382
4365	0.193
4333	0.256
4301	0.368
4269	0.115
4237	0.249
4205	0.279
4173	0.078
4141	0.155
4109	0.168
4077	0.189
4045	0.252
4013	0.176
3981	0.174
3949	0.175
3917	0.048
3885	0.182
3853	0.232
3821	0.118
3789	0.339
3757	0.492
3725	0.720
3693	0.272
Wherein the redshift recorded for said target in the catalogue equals 1.432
